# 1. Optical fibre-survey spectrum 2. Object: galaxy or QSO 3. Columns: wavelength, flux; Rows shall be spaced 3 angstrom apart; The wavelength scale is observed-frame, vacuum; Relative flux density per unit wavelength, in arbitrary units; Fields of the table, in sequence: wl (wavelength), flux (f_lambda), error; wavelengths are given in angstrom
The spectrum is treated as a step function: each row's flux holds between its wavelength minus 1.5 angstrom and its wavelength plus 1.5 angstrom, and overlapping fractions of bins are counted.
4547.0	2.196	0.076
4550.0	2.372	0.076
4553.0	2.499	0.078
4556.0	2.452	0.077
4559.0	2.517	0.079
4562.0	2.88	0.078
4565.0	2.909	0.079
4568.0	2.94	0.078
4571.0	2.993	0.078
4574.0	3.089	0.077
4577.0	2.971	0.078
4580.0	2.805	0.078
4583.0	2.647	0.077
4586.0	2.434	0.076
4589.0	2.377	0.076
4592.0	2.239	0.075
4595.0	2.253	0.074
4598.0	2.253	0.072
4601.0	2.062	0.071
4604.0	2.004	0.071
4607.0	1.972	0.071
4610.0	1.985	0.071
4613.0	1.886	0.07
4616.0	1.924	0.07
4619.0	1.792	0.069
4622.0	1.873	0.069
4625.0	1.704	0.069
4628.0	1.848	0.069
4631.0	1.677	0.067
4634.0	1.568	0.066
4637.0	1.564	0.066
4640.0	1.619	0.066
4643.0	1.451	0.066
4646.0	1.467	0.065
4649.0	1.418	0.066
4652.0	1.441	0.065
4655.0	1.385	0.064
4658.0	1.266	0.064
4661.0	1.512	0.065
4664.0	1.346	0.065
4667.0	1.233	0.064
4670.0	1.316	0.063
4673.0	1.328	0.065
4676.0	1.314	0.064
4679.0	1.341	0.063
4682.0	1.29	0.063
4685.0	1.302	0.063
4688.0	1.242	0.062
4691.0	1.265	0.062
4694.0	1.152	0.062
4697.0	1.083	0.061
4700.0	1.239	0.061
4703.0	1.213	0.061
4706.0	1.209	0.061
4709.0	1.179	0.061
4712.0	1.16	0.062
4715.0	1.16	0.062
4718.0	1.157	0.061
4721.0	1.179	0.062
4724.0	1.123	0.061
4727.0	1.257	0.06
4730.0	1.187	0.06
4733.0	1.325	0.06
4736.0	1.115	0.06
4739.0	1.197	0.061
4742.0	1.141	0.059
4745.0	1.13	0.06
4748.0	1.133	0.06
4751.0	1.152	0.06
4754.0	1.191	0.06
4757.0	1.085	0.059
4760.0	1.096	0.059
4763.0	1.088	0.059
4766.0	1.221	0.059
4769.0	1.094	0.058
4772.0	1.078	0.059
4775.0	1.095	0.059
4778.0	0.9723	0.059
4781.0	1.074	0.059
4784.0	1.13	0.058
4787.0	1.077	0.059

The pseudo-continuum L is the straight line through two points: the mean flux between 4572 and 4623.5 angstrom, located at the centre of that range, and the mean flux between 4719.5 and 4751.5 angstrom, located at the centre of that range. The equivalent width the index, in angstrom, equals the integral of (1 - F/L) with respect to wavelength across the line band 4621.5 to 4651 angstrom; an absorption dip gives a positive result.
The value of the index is 5.5 angstrom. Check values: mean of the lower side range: 2.28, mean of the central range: 1.61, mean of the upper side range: 1.18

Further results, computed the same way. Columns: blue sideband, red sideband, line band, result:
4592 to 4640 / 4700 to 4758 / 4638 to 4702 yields 8.9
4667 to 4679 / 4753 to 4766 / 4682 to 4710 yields 1.1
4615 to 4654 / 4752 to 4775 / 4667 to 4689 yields 2.4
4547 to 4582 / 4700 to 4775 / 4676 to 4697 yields 4.8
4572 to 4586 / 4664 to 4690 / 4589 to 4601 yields 1.6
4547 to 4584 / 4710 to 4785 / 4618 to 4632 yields 2.7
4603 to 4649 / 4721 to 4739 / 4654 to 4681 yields 3.3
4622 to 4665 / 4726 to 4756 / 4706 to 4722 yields 1.3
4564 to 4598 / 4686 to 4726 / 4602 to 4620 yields 3.0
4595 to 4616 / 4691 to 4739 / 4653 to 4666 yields 1.9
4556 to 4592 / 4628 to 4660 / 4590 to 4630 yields 2.2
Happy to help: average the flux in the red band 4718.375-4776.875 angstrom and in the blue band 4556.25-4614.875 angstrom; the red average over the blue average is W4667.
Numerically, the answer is 0.46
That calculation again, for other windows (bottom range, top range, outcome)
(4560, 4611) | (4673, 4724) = 0.48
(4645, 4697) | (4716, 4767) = 0.88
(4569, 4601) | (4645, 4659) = 0.54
